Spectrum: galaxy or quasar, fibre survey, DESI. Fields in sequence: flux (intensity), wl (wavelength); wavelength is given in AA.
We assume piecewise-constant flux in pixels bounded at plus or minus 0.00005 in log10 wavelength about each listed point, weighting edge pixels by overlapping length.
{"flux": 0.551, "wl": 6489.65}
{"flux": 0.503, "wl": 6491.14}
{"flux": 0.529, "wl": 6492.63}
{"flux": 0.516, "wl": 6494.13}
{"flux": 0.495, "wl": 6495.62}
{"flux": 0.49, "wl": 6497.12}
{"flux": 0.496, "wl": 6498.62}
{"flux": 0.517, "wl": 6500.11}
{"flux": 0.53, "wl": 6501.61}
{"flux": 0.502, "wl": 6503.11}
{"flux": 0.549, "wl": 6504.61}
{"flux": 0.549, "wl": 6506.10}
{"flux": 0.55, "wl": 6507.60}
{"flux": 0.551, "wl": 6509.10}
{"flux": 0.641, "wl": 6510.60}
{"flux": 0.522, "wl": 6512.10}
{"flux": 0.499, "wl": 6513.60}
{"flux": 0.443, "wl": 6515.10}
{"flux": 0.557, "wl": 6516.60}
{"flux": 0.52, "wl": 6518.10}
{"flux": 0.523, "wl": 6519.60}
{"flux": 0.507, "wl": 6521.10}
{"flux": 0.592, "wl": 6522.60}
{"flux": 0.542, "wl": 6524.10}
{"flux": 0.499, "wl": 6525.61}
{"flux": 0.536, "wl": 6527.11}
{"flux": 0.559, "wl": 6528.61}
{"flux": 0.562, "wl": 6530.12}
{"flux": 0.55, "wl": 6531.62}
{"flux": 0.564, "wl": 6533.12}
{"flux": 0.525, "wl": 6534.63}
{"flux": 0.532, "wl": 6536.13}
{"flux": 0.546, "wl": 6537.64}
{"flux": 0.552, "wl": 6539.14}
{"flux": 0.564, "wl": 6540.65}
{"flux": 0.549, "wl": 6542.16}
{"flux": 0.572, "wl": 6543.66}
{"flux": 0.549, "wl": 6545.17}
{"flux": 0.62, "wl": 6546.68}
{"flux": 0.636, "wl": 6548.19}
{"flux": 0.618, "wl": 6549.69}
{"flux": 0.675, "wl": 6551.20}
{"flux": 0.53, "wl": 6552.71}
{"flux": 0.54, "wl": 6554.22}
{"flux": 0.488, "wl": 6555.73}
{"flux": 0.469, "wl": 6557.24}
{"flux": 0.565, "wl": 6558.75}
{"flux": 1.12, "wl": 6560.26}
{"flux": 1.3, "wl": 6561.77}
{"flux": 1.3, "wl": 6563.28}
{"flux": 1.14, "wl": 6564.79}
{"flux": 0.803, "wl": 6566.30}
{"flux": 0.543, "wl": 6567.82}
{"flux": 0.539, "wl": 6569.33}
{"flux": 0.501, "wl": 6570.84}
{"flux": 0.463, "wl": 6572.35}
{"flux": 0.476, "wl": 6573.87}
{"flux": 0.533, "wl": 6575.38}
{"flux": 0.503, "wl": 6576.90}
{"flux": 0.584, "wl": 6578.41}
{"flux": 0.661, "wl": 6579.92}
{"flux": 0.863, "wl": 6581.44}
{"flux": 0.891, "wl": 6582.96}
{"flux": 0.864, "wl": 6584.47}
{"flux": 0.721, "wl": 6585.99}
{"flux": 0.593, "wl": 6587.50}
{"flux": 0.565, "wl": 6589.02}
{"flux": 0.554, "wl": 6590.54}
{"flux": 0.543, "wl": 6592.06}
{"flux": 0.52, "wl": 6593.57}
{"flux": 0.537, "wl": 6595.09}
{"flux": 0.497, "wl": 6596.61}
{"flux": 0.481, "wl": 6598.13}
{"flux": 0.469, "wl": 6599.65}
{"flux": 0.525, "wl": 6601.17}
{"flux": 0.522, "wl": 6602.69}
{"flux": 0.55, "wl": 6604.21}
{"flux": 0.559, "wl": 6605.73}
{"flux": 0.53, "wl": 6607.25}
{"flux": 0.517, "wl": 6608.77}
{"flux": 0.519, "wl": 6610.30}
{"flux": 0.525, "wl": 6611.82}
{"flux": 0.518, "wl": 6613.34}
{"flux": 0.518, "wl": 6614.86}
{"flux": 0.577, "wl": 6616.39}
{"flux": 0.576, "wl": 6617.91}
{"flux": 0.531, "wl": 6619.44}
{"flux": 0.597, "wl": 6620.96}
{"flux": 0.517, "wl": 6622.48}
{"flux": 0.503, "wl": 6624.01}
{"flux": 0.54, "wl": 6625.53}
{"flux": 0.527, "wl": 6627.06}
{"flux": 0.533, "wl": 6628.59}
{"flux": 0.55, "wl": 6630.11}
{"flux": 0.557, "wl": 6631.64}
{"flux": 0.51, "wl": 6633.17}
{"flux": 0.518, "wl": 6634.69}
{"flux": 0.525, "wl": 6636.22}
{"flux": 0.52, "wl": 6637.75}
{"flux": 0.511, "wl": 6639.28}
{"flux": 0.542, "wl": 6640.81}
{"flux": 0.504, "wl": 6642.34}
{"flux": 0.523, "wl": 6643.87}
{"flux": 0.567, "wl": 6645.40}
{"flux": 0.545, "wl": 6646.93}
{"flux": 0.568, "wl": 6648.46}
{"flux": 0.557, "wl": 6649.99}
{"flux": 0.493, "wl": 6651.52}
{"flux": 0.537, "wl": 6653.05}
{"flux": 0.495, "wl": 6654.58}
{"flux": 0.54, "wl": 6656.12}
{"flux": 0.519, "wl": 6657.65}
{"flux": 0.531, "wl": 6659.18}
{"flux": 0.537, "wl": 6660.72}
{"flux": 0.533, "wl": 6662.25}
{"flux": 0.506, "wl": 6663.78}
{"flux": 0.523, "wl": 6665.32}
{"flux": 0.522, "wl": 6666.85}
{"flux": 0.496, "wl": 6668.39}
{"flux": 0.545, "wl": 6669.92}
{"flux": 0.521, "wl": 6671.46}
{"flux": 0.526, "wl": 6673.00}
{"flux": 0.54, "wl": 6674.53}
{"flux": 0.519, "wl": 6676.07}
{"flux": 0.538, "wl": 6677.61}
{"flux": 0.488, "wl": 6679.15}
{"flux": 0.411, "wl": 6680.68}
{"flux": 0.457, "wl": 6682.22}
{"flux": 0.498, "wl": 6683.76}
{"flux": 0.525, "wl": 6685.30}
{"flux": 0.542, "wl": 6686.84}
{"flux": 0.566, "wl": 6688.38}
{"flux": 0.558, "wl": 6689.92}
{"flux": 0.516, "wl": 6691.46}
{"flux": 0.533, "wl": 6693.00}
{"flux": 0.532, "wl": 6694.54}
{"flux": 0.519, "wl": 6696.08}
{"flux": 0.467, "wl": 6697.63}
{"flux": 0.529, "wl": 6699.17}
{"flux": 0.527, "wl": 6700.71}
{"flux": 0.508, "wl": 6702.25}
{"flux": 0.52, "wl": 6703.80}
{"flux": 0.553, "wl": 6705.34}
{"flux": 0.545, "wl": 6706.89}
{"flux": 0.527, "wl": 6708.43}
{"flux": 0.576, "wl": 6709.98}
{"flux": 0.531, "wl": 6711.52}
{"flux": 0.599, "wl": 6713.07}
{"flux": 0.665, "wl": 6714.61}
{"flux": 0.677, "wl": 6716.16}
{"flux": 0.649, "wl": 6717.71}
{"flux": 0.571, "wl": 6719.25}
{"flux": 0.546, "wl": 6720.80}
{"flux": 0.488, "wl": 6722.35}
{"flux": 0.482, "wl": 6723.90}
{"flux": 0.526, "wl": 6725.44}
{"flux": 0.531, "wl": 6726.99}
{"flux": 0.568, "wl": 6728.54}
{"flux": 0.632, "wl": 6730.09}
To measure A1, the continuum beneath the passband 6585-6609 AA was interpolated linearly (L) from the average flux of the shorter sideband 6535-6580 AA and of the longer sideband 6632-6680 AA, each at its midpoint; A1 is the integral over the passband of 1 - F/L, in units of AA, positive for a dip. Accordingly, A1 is 2.1 AA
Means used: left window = 0.648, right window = 0.526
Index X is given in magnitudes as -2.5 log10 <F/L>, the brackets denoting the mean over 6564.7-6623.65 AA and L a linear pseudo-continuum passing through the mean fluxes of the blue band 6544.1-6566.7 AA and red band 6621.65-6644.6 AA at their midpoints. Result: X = 0.10 mag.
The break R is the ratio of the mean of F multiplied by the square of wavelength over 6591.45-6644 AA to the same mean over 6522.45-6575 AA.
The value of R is 0.85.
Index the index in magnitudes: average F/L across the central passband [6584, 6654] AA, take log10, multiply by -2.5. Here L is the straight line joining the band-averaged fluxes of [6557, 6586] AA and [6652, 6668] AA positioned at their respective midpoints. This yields 0.151 mag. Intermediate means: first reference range 0.747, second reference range 0.523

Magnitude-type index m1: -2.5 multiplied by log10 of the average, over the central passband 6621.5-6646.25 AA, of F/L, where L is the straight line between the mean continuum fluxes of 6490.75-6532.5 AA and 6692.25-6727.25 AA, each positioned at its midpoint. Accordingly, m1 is 0.03 mag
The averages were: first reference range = 0.53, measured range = 0.529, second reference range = 0.548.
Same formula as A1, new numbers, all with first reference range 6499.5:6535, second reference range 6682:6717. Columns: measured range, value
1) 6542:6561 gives -2.6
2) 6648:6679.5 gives 1.0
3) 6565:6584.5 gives -3.6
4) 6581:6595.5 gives -3.3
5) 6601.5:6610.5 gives 0.1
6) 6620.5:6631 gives 0.1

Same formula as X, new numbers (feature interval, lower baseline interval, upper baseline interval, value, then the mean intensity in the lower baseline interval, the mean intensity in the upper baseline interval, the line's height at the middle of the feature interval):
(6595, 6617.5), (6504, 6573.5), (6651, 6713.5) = 0.09 mag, 0.61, 0.523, 0.569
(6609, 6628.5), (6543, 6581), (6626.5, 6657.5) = 0.07 mag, 0.671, 0.531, 0.572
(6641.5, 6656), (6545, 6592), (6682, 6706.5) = 0.10 mag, 0.684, 0.524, 0.581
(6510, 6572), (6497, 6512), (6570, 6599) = -0.09 mag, 0.539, 0.597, 0.565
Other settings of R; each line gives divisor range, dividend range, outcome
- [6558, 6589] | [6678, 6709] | 0.72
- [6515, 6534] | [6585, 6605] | 1.04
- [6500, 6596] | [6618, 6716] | 0.90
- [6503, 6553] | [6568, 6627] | 1.04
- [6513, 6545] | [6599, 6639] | 1.02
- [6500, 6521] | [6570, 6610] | 1.11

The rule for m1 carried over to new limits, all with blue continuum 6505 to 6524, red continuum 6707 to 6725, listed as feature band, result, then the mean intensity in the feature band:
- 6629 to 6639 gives 0.06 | 0.529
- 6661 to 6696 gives 0.10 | 0.518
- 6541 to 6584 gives -0.24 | 0.68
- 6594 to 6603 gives 0.10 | 0.505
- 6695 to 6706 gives 0.10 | 0.518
